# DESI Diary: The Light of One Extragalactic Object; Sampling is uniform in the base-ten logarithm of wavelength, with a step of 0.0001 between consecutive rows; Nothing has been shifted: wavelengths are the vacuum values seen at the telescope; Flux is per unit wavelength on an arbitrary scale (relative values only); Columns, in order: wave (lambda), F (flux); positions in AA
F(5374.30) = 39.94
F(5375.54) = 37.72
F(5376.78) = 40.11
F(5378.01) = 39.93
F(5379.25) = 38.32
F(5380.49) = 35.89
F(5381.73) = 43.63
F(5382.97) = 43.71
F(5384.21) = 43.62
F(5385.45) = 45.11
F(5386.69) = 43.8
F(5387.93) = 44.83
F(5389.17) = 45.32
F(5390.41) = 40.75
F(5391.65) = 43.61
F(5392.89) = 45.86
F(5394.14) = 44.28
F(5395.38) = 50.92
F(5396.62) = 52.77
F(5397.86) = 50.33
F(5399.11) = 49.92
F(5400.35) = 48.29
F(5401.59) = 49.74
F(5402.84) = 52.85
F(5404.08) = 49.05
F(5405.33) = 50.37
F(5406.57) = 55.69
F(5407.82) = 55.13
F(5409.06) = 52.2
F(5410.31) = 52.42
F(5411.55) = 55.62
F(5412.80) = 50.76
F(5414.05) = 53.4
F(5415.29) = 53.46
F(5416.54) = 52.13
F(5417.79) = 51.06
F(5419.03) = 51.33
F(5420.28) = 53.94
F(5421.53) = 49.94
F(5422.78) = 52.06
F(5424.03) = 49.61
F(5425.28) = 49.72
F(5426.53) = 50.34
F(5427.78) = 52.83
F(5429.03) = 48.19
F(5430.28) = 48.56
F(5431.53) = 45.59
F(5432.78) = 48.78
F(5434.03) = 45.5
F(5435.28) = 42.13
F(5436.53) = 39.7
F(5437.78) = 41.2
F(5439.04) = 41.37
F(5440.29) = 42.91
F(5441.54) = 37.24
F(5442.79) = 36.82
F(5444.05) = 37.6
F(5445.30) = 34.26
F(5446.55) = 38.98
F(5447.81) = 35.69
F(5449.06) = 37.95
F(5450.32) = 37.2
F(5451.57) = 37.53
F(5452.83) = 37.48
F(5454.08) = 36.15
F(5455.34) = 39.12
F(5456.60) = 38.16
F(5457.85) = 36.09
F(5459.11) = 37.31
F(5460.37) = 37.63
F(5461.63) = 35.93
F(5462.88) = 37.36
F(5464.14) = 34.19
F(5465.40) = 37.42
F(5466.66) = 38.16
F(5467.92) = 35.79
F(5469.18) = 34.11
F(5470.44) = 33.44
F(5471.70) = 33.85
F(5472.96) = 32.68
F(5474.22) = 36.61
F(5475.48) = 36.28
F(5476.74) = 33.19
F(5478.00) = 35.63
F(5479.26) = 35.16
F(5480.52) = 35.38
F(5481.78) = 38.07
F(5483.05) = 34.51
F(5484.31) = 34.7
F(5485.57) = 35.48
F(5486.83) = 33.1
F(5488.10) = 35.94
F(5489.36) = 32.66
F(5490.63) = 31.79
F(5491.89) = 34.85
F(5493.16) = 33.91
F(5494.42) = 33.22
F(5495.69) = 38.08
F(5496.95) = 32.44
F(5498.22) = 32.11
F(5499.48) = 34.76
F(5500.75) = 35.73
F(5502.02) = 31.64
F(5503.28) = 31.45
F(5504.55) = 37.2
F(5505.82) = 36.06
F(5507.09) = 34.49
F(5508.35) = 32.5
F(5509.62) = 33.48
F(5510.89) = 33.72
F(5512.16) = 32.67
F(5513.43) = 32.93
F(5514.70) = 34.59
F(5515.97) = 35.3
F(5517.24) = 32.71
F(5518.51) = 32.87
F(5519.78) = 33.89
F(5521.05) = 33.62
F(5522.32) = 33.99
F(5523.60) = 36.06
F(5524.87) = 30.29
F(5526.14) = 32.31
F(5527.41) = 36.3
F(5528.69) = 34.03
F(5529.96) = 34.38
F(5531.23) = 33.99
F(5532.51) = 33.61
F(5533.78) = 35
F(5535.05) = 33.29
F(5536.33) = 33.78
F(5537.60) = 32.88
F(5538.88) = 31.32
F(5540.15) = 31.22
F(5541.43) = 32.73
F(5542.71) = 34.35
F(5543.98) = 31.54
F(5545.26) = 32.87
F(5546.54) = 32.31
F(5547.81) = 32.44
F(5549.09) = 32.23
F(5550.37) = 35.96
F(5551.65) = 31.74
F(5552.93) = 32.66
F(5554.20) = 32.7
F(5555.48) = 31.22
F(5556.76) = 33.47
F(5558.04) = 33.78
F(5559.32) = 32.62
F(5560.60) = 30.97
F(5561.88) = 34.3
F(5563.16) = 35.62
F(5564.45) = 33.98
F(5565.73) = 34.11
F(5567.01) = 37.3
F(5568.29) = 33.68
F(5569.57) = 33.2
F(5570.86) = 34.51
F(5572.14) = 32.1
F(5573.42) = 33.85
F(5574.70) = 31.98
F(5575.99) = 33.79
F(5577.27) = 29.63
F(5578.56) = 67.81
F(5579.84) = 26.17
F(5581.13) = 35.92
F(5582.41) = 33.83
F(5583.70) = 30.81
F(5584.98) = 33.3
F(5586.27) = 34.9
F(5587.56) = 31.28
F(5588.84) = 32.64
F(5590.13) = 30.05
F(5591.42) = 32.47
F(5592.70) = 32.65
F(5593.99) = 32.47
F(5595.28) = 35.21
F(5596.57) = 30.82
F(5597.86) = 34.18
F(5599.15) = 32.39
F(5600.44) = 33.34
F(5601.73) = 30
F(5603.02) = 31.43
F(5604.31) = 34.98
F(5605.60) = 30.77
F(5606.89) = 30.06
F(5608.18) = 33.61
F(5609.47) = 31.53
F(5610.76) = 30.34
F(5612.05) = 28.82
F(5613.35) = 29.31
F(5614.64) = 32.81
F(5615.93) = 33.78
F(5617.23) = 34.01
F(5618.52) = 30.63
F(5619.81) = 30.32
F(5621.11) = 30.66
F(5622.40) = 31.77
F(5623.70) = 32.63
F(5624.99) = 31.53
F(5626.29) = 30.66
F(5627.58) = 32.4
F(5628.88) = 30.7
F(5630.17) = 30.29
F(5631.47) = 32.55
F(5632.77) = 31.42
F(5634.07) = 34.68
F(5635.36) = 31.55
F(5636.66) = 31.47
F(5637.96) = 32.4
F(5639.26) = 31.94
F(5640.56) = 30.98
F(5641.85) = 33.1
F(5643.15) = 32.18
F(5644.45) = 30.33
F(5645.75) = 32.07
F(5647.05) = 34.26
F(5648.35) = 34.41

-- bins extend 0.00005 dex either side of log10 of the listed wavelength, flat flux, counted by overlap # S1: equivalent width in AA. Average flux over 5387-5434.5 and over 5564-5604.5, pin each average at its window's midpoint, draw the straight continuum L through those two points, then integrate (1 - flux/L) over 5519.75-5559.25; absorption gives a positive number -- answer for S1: 4.99 AA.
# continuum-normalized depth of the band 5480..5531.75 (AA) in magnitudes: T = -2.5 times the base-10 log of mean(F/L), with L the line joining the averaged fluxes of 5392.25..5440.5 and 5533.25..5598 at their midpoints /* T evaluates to 0.17 mag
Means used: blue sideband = 49.5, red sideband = 33.6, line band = 34.1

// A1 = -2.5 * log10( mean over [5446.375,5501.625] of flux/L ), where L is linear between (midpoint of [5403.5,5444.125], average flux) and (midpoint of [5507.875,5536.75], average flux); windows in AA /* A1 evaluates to 0.15 mag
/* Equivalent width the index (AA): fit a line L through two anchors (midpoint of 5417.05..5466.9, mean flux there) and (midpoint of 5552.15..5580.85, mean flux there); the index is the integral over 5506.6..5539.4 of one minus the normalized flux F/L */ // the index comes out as 3.13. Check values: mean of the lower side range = 42.1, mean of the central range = 33.6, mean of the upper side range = 34.5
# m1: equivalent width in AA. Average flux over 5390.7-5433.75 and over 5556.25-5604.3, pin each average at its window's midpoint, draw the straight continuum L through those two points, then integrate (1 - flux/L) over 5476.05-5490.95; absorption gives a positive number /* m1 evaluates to 2.99 AA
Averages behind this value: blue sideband 50.5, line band 34.7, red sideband 33.8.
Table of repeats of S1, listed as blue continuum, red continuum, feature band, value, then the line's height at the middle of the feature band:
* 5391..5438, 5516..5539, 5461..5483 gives 3.2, 41.6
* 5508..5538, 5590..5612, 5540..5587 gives -1.6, 32.9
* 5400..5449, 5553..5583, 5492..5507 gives 2.4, 40.7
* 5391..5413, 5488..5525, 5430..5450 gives 1.7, 44.5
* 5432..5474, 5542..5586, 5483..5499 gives 1.1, 36.6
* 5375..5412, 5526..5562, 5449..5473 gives 2.5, 40.6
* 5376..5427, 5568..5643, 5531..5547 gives 2.0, 37.8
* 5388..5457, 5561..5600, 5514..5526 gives 1.6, 38.8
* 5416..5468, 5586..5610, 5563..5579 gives -0.9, 34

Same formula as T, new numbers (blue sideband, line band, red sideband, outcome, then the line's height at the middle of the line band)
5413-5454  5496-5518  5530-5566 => 0.11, 37.3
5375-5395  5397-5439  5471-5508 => -0.24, 39.9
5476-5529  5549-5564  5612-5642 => 0.00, 33.1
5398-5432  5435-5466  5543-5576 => 0.23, 46.8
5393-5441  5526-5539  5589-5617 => 0.14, 38.6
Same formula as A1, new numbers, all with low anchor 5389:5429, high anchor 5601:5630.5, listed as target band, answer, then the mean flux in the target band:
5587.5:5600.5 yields 0.031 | 32.5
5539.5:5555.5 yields 0.157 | 32.7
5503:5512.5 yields 0.212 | 34.1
